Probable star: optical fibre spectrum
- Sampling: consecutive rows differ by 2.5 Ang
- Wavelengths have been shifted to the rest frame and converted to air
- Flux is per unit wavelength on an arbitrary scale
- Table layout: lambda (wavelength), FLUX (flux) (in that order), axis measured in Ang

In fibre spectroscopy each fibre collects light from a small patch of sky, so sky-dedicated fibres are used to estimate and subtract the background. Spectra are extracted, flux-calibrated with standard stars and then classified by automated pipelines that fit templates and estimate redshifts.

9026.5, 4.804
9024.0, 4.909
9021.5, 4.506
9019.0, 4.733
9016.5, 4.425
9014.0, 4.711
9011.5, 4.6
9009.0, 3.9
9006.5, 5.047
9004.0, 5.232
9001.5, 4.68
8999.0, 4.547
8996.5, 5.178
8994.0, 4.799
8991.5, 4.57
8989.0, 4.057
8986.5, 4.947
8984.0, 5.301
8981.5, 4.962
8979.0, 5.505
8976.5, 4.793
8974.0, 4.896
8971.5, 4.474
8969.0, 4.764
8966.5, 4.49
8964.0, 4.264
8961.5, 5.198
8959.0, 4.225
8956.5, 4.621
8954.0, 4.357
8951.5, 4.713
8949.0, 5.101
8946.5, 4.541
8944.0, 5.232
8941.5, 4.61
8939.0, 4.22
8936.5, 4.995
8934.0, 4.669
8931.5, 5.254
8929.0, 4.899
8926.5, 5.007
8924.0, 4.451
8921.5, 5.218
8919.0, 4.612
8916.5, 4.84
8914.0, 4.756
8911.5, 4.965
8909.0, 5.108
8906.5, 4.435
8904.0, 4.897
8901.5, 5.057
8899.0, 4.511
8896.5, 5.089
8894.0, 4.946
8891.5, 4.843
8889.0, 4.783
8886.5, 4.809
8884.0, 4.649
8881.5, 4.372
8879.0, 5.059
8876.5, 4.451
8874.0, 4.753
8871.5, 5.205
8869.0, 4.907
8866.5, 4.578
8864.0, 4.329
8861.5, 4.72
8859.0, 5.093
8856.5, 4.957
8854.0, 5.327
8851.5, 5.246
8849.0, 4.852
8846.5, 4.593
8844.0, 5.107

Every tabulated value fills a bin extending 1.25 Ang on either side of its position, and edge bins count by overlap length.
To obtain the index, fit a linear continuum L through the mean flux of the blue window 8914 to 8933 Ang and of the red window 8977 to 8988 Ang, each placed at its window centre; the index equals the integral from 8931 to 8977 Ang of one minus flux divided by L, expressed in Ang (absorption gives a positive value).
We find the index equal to 2.9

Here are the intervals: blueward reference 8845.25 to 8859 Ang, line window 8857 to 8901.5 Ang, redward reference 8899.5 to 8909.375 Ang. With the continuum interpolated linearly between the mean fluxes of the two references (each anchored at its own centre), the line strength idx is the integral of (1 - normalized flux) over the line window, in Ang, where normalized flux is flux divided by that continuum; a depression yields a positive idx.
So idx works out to 1.2 Ang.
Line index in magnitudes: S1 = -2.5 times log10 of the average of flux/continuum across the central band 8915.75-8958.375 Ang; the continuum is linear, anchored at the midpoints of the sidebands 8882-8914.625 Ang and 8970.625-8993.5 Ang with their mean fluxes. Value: 0.01 mag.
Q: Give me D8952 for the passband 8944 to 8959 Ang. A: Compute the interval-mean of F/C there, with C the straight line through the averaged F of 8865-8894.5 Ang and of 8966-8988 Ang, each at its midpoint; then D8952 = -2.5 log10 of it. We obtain 0.04 mag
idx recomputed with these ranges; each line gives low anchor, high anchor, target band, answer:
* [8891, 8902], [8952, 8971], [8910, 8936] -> -0.67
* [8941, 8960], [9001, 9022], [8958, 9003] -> -0.92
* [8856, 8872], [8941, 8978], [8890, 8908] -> -0.25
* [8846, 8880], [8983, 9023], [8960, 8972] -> 0.26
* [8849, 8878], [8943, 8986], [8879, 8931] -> 0.14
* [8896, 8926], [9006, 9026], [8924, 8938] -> -0.36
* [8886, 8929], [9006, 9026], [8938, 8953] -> 0.06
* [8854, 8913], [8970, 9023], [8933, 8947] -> 0.19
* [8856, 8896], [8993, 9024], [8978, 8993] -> -0.51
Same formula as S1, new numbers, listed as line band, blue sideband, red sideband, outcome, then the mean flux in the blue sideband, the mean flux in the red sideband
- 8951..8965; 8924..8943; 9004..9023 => 0.04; 4.79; 4.61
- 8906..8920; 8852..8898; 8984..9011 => 0.00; 4.83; 4.72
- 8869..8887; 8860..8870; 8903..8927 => -0.02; 4.64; 4.82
